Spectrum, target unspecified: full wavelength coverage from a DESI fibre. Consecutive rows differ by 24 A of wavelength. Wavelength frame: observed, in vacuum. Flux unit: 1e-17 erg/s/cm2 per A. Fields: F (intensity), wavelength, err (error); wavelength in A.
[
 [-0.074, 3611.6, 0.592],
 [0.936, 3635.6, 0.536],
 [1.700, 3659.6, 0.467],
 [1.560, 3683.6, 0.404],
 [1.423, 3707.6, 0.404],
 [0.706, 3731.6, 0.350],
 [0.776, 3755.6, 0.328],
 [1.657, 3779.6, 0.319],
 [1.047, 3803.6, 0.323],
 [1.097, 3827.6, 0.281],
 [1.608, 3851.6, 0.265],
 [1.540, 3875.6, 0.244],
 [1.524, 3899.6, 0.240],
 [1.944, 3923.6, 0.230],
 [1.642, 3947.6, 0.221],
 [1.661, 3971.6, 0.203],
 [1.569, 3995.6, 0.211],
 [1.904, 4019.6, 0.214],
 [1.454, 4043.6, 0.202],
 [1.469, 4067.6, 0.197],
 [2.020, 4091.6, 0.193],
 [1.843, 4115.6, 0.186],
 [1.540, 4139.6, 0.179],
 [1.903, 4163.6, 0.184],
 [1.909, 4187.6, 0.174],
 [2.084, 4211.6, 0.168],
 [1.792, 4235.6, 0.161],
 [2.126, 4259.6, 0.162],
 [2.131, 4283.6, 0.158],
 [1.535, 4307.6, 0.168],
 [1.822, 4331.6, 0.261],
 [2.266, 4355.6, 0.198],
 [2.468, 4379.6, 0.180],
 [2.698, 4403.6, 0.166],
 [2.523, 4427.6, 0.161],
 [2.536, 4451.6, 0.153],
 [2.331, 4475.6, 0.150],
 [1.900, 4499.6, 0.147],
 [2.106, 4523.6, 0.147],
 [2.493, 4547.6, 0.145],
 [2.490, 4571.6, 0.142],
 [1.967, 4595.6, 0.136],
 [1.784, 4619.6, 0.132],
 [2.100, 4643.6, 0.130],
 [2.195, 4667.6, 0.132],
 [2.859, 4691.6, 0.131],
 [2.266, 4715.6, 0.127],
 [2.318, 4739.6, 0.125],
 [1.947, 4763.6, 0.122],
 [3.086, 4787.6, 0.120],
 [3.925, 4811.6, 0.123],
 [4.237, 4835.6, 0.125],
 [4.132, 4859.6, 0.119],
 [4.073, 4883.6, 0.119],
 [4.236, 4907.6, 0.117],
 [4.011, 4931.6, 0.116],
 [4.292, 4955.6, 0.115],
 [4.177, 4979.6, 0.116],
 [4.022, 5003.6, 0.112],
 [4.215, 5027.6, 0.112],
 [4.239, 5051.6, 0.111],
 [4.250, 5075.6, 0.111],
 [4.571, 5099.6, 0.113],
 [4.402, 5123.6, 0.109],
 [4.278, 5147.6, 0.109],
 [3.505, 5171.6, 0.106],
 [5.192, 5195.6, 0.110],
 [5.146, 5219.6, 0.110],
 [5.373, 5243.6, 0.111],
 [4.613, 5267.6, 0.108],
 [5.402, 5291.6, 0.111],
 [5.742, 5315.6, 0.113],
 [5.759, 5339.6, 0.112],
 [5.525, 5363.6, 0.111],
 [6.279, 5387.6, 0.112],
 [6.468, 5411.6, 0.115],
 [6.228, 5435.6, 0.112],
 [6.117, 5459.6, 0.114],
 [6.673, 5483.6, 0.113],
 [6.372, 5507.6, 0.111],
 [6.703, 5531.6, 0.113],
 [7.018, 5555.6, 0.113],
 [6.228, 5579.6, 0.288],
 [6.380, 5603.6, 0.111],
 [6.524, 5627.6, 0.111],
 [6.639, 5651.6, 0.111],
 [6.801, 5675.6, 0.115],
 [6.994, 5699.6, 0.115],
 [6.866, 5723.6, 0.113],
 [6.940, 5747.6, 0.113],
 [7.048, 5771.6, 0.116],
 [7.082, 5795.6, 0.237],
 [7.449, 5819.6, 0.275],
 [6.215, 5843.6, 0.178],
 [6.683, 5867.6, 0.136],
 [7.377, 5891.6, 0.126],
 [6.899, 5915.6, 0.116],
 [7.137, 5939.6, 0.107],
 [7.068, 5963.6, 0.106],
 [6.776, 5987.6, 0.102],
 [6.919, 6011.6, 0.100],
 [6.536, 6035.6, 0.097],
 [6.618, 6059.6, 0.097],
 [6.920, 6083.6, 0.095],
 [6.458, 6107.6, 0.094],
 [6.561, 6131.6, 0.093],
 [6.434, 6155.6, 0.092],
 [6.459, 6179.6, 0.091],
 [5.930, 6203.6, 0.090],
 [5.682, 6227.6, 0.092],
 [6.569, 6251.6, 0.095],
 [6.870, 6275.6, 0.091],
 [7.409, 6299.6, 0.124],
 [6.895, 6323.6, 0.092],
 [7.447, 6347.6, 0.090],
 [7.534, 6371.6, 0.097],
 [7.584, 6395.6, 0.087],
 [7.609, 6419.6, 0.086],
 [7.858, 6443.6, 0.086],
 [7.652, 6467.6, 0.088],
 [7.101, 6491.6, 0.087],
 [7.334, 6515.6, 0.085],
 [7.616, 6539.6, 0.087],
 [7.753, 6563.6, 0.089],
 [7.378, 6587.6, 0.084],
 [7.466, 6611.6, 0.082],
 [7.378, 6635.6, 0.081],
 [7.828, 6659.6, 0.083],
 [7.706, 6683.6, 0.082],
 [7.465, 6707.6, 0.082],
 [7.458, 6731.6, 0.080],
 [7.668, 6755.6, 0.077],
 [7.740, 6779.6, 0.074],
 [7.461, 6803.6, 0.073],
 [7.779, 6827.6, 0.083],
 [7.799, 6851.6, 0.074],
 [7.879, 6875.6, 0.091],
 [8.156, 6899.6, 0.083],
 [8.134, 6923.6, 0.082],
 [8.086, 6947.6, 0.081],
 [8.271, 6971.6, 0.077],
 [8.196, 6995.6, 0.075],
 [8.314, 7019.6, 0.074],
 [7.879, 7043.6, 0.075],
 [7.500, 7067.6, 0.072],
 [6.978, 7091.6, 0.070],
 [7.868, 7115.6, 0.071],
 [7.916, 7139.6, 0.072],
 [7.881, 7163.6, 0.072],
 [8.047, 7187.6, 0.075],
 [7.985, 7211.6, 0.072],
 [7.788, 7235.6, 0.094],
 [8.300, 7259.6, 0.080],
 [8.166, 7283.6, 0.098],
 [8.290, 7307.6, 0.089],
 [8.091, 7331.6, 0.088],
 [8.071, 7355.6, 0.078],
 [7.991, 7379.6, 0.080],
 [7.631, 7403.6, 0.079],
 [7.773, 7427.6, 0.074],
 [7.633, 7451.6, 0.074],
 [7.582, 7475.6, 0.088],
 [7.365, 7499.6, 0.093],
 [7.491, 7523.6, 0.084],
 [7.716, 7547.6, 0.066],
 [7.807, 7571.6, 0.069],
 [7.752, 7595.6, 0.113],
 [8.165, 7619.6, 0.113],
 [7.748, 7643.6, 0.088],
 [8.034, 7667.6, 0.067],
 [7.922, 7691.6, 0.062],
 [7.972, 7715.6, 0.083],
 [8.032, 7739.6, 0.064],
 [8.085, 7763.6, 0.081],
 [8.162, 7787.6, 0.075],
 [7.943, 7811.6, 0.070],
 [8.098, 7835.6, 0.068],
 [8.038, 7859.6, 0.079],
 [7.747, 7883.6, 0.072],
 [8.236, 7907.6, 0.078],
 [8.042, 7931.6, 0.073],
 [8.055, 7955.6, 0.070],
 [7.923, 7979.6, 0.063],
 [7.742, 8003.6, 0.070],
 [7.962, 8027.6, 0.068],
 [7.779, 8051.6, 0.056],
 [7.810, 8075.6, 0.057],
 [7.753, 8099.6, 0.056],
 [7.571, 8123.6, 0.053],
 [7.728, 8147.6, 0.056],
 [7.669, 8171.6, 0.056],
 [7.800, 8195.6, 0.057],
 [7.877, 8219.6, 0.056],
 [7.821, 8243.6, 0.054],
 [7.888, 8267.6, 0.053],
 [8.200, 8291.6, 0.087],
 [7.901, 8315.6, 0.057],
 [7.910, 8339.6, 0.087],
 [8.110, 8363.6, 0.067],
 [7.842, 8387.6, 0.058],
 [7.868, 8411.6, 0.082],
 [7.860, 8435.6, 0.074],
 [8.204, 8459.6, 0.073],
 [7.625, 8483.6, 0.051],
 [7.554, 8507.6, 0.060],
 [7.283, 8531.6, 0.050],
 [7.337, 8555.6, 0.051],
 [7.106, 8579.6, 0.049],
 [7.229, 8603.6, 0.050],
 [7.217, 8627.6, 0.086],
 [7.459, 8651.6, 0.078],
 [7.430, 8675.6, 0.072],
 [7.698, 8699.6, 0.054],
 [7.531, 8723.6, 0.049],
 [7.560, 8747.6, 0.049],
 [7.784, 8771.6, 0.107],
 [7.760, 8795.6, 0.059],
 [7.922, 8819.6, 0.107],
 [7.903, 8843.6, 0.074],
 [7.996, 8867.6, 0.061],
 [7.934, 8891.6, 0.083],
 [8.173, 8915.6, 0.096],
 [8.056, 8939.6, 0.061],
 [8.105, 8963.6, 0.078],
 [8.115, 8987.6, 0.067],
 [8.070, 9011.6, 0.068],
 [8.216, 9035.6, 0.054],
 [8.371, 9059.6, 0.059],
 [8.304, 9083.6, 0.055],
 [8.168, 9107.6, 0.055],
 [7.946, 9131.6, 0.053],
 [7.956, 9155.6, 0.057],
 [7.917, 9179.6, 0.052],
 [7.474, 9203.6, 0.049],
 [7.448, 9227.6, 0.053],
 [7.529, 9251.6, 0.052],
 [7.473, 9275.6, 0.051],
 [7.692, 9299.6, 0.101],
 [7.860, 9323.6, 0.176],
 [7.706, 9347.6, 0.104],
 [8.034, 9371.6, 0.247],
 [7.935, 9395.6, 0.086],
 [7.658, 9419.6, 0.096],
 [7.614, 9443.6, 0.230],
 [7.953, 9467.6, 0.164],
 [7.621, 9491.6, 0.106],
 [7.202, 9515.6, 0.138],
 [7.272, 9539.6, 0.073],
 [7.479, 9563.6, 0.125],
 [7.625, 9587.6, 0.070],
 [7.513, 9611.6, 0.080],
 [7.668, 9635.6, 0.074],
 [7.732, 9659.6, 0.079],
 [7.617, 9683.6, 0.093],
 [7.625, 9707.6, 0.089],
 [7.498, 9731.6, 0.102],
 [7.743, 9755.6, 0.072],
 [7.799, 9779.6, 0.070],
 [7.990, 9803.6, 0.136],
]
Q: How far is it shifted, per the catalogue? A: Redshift 0.201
